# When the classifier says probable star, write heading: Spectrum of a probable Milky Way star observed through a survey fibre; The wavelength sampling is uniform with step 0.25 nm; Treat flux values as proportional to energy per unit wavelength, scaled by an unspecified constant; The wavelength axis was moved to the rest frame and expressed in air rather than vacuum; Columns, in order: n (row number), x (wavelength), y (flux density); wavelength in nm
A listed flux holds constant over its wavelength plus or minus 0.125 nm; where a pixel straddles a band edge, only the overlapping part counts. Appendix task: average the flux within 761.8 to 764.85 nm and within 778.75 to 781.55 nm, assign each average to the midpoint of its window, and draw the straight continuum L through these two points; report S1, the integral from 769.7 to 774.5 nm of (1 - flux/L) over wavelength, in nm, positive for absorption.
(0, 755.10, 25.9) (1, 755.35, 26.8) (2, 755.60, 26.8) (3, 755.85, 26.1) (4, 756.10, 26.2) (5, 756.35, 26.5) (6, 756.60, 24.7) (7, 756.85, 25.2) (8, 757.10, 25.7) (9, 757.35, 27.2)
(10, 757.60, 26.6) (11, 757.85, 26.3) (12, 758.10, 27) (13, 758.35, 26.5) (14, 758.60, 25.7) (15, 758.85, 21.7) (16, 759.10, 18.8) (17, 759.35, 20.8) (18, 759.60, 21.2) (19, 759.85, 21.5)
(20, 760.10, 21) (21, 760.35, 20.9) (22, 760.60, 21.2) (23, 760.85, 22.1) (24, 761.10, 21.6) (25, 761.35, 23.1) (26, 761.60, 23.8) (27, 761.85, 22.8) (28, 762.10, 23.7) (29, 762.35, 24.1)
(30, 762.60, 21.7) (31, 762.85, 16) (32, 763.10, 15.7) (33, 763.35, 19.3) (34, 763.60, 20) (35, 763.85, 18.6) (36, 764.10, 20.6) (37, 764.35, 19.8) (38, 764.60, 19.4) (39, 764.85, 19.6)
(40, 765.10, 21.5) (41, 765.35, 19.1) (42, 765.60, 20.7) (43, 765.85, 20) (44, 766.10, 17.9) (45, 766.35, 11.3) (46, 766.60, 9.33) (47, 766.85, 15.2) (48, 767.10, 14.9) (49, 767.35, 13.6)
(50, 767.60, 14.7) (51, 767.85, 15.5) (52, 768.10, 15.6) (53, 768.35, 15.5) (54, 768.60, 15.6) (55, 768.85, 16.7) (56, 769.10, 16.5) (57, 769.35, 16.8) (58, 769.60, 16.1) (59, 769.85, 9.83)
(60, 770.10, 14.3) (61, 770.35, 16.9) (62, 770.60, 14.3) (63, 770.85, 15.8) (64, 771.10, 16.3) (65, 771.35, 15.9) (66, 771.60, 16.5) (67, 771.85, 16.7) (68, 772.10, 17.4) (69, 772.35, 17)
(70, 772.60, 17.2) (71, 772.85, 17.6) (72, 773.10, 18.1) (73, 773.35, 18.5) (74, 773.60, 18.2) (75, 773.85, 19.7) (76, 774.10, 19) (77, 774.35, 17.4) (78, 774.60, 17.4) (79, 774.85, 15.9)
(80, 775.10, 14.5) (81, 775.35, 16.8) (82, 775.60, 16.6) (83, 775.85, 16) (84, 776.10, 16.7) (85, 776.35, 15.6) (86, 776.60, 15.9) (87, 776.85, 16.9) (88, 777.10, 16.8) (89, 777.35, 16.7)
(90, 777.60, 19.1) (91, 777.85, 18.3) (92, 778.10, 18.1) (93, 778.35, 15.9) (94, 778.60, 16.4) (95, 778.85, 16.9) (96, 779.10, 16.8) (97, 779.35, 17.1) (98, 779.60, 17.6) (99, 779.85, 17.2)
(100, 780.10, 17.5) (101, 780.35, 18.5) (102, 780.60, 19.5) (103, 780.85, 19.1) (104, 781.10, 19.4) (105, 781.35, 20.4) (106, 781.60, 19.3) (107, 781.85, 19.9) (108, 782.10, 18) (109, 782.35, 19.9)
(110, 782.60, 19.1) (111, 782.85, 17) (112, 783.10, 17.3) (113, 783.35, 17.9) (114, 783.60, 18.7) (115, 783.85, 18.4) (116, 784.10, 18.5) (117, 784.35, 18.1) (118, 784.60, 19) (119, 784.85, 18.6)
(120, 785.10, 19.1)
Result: 0.608 nm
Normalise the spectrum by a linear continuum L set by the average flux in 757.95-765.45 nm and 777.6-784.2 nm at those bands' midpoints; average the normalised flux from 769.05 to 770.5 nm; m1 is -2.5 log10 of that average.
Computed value 0.314 mag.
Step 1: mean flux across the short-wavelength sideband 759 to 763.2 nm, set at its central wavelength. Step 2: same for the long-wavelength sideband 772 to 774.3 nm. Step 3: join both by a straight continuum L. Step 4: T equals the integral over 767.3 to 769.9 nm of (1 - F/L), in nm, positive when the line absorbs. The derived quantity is 0.53 nm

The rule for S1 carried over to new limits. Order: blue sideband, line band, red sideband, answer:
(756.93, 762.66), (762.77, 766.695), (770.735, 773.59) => 0.505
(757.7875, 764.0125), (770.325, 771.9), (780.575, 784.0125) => 0.339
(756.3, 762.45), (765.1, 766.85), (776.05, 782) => 0.402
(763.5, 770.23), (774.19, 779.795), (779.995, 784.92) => 0.363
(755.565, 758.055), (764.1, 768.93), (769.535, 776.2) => 0.868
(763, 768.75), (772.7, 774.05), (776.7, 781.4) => -0.074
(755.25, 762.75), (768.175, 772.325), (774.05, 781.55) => 0.878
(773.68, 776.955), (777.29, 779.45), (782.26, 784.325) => 0.014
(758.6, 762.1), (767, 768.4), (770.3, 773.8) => 0.284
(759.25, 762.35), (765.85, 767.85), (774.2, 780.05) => 0.576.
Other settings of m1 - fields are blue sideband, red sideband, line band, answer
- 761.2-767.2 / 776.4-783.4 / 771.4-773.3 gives 0.08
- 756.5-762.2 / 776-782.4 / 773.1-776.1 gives 0.11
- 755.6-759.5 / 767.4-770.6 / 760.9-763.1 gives -0.02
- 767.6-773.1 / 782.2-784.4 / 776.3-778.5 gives 0.01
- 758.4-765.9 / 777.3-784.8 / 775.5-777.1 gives 0.16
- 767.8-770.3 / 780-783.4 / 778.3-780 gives 0.07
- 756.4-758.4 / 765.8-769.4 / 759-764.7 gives 0.02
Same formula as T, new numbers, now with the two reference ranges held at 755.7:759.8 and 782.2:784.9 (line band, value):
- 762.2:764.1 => 0.32 nm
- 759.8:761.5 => 0.17 nm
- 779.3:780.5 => 0.10 nm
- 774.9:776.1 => 0.25 nm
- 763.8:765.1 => 0.18 nm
